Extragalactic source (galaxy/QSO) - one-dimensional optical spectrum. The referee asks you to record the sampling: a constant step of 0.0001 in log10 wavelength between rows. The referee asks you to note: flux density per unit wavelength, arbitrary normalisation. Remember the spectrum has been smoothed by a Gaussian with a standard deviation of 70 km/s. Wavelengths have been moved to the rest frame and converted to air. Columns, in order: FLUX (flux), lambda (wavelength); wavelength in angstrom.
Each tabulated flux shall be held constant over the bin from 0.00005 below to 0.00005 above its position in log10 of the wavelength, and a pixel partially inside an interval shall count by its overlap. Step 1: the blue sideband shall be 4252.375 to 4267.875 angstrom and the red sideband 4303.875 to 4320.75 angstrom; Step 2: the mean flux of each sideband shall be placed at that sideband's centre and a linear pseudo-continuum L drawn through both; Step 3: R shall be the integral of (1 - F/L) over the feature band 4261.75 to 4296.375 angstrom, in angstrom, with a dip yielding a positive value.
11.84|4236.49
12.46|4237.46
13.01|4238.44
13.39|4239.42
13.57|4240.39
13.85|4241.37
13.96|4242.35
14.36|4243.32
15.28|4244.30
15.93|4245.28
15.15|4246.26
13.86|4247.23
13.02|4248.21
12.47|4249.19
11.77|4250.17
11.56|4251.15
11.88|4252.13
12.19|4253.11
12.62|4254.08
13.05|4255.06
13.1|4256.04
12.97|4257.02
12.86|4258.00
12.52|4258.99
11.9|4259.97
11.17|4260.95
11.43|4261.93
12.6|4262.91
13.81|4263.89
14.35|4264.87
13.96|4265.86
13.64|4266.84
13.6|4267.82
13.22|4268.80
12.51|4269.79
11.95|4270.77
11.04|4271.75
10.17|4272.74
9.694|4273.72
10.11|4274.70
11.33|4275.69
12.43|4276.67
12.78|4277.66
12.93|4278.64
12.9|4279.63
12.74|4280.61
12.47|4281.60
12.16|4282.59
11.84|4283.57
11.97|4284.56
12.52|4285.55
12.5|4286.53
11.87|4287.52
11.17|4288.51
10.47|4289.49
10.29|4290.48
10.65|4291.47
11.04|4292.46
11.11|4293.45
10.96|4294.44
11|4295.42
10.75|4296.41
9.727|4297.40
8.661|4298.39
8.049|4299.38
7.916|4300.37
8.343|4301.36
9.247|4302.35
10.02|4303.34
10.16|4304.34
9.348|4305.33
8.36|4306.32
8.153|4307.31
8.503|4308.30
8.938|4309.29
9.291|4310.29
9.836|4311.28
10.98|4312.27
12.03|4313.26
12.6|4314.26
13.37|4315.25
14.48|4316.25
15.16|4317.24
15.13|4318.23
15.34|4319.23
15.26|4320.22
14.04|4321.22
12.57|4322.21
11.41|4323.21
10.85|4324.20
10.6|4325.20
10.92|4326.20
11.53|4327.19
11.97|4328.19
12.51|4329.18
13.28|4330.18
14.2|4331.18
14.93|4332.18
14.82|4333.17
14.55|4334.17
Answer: 1.2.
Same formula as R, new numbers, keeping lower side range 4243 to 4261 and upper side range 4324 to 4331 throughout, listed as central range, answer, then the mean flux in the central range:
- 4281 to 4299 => 1.8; 11.2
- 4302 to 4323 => 0.8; 11.6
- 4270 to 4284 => 1.0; 11.8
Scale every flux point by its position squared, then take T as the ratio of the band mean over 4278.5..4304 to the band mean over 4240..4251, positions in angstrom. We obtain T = 0.80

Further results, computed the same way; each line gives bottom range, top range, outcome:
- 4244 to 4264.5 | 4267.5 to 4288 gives 0.94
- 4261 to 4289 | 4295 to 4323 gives 0.91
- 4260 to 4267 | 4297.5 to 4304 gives 0.69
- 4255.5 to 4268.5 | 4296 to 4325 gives 0.87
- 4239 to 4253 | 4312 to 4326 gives 1.00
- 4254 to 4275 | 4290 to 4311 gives 0.78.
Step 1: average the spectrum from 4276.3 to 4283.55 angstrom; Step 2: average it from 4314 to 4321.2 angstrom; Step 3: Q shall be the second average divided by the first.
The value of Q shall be 1.15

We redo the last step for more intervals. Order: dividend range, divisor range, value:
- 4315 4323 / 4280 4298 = 1.26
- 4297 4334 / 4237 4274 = 0.89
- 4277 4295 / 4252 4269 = 0.92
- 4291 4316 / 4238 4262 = 0.76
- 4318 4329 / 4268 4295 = 1.08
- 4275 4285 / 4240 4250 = 0.87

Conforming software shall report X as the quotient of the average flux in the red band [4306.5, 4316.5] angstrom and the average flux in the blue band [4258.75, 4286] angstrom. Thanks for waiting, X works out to 0.87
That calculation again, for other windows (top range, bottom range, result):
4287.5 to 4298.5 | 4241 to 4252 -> 0.78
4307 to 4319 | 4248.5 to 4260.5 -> 0.94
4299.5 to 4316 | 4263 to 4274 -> 0.78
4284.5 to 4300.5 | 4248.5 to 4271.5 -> 0.84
